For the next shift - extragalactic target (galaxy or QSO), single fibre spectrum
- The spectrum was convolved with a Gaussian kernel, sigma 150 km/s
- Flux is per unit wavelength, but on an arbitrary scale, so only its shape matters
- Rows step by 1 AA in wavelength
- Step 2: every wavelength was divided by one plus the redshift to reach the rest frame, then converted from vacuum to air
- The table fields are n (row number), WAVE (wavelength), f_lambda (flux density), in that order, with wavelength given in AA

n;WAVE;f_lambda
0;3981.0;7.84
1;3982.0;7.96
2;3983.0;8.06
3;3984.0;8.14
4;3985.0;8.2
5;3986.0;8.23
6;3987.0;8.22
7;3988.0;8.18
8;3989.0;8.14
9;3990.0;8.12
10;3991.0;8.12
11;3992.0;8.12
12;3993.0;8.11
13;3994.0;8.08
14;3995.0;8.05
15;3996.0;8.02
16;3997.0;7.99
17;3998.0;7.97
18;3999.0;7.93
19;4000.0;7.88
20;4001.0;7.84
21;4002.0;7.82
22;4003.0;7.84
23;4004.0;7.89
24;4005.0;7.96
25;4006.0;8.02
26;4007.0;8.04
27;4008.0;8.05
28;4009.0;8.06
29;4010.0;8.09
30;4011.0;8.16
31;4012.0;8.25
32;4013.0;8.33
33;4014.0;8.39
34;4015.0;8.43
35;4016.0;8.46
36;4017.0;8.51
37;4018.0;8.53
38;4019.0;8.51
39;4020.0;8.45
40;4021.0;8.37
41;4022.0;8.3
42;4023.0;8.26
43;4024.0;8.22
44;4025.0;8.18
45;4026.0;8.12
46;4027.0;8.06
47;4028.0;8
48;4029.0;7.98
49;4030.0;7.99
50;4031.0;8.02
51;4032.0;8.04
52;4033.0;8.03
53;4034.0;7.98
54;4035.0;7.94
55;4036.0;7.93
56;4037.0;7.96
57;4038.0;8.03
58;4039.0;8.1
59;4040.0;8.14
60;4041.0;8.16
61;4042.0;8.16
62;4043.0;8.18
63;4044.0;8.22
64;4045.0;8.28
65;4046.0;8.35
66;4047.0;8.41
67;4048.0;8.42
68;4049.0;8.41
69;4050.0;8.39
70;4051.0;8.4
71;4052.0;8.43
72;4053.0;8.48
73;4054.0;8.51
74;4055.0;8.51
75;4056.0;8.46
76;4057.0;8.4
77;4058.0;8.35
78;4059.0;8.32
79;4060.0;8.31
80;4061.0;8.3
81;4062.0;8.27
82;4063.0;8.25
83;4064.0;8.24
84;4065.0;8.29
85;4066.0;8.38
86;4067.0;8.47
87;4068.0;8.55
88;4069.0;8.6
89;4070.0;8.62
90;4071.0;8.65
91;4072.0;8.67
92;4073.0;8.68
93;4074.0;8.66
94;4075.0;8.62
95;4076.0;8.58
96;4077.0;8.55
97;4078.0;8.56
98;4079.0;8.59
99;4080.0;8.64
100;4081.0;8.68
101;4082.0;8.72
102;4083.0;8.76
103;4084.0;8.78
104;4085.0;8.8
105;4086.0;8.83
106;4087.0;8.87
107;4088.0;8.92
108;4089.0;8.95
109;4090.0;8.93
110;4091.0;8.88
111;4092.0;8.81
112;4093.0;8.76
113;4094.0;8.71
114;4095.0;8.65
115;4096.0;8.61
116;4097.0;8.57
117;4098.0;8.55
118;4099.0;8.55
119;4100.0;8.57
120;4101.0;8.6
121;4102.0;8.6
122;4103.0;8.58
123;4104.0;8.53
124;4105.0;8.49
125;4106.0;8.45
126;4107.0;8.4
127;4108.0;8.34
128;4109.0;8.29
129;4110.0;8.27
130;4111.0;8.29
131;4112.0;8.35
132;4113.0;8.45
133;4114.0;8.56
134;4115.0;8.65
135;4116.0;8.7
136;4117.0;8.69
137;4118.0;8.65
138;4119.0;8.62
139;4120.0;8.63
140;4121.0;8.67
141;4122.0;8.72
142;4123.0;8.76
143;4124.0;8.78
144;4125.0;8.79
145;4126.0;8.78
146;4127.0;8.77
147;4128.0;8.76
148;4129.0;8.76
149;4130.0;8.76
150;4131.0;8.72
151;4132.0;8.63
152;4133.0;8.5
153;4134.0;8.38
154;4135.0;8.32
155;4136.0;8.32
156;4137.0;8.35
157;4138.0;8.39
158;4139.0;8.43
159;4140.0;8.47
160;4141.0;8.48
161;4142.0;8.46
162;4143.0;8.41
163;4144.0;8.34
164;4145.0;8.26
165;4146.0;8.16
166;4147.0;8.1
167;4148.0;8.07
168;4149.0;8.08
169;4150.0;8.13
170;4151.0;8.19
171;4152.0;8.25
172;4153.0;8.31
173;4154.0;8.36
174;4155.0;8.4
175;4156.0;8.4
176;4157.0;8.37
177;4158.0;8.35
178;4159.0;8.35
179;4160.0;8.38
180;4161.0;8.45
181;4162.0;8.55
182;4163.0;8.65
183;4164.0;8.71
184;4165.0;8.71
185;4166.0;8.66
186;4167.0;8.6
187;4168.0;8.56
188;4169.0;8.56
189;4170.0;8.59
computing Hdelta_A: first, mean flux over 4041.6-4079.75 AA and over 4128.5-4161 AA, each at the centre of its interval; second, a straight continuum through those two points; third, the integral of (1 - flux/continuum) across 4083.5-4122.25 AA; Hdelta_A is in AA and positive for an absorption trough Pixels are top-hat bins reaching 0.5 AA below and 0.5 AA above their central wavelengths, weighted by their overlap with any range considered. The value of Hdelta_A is -1.0 AA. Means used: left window 8.44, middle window 8.62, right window 8.37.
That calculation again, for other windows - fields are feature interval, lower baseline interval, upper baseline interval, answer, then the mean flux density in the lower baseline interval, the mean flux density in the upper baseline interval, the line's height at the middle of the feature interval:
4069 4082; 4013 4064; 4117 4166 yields -0.5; 8.26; 8.48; 8.34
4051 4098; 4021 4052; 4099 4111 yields -1.5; 8.16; 8.46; 8.33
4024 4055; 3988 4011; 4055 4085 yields 0.4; 8.01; 8.52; 8.3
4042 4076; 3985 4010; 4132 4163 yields -1.1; 8.03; 8.34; 8.16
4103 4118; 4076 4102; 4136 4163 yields 0.2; 8.71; 8.33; 8.58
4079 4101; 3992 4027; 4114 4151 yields -0.9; 8.15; 8.51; 8.39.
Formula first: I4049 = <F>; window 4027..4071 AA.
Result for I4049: 8.26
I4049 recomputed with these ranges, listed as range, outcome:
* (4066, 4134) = 8.64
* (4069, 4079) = 8.62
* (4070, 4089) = 8.7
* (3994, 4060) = 8.18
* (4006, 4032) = 8.22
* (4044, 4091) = 8.54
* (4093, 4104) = 8.6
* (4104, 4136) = 8.57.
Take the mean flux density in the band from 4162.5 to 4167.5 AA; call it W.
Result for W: 8.67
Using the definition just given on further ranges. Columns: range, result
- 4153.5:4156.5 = 8.39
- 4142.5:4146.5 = 8.29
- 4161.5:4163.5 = 8.6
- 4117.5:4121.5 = 8.64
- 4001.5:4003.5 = 7.83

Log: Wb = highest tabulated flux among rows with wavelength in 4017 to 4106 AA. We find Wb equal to 8.95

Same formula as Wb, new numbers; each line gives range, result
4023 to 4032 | 8.26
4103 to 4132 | 8.79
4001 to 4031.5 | 8.53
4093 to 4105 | 8.76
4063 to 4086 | 8.83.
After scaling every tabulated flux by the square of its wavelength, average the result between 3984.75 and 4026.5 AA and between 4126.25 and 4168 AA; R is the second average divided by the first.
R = 1.11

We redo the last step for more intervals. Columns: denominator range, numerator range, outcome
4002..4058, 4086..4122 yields 1.09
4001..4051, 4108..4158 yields 1.09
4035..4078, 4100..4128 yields 1.05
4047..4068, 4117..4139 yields 1.06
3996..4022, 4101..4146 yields 1.11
